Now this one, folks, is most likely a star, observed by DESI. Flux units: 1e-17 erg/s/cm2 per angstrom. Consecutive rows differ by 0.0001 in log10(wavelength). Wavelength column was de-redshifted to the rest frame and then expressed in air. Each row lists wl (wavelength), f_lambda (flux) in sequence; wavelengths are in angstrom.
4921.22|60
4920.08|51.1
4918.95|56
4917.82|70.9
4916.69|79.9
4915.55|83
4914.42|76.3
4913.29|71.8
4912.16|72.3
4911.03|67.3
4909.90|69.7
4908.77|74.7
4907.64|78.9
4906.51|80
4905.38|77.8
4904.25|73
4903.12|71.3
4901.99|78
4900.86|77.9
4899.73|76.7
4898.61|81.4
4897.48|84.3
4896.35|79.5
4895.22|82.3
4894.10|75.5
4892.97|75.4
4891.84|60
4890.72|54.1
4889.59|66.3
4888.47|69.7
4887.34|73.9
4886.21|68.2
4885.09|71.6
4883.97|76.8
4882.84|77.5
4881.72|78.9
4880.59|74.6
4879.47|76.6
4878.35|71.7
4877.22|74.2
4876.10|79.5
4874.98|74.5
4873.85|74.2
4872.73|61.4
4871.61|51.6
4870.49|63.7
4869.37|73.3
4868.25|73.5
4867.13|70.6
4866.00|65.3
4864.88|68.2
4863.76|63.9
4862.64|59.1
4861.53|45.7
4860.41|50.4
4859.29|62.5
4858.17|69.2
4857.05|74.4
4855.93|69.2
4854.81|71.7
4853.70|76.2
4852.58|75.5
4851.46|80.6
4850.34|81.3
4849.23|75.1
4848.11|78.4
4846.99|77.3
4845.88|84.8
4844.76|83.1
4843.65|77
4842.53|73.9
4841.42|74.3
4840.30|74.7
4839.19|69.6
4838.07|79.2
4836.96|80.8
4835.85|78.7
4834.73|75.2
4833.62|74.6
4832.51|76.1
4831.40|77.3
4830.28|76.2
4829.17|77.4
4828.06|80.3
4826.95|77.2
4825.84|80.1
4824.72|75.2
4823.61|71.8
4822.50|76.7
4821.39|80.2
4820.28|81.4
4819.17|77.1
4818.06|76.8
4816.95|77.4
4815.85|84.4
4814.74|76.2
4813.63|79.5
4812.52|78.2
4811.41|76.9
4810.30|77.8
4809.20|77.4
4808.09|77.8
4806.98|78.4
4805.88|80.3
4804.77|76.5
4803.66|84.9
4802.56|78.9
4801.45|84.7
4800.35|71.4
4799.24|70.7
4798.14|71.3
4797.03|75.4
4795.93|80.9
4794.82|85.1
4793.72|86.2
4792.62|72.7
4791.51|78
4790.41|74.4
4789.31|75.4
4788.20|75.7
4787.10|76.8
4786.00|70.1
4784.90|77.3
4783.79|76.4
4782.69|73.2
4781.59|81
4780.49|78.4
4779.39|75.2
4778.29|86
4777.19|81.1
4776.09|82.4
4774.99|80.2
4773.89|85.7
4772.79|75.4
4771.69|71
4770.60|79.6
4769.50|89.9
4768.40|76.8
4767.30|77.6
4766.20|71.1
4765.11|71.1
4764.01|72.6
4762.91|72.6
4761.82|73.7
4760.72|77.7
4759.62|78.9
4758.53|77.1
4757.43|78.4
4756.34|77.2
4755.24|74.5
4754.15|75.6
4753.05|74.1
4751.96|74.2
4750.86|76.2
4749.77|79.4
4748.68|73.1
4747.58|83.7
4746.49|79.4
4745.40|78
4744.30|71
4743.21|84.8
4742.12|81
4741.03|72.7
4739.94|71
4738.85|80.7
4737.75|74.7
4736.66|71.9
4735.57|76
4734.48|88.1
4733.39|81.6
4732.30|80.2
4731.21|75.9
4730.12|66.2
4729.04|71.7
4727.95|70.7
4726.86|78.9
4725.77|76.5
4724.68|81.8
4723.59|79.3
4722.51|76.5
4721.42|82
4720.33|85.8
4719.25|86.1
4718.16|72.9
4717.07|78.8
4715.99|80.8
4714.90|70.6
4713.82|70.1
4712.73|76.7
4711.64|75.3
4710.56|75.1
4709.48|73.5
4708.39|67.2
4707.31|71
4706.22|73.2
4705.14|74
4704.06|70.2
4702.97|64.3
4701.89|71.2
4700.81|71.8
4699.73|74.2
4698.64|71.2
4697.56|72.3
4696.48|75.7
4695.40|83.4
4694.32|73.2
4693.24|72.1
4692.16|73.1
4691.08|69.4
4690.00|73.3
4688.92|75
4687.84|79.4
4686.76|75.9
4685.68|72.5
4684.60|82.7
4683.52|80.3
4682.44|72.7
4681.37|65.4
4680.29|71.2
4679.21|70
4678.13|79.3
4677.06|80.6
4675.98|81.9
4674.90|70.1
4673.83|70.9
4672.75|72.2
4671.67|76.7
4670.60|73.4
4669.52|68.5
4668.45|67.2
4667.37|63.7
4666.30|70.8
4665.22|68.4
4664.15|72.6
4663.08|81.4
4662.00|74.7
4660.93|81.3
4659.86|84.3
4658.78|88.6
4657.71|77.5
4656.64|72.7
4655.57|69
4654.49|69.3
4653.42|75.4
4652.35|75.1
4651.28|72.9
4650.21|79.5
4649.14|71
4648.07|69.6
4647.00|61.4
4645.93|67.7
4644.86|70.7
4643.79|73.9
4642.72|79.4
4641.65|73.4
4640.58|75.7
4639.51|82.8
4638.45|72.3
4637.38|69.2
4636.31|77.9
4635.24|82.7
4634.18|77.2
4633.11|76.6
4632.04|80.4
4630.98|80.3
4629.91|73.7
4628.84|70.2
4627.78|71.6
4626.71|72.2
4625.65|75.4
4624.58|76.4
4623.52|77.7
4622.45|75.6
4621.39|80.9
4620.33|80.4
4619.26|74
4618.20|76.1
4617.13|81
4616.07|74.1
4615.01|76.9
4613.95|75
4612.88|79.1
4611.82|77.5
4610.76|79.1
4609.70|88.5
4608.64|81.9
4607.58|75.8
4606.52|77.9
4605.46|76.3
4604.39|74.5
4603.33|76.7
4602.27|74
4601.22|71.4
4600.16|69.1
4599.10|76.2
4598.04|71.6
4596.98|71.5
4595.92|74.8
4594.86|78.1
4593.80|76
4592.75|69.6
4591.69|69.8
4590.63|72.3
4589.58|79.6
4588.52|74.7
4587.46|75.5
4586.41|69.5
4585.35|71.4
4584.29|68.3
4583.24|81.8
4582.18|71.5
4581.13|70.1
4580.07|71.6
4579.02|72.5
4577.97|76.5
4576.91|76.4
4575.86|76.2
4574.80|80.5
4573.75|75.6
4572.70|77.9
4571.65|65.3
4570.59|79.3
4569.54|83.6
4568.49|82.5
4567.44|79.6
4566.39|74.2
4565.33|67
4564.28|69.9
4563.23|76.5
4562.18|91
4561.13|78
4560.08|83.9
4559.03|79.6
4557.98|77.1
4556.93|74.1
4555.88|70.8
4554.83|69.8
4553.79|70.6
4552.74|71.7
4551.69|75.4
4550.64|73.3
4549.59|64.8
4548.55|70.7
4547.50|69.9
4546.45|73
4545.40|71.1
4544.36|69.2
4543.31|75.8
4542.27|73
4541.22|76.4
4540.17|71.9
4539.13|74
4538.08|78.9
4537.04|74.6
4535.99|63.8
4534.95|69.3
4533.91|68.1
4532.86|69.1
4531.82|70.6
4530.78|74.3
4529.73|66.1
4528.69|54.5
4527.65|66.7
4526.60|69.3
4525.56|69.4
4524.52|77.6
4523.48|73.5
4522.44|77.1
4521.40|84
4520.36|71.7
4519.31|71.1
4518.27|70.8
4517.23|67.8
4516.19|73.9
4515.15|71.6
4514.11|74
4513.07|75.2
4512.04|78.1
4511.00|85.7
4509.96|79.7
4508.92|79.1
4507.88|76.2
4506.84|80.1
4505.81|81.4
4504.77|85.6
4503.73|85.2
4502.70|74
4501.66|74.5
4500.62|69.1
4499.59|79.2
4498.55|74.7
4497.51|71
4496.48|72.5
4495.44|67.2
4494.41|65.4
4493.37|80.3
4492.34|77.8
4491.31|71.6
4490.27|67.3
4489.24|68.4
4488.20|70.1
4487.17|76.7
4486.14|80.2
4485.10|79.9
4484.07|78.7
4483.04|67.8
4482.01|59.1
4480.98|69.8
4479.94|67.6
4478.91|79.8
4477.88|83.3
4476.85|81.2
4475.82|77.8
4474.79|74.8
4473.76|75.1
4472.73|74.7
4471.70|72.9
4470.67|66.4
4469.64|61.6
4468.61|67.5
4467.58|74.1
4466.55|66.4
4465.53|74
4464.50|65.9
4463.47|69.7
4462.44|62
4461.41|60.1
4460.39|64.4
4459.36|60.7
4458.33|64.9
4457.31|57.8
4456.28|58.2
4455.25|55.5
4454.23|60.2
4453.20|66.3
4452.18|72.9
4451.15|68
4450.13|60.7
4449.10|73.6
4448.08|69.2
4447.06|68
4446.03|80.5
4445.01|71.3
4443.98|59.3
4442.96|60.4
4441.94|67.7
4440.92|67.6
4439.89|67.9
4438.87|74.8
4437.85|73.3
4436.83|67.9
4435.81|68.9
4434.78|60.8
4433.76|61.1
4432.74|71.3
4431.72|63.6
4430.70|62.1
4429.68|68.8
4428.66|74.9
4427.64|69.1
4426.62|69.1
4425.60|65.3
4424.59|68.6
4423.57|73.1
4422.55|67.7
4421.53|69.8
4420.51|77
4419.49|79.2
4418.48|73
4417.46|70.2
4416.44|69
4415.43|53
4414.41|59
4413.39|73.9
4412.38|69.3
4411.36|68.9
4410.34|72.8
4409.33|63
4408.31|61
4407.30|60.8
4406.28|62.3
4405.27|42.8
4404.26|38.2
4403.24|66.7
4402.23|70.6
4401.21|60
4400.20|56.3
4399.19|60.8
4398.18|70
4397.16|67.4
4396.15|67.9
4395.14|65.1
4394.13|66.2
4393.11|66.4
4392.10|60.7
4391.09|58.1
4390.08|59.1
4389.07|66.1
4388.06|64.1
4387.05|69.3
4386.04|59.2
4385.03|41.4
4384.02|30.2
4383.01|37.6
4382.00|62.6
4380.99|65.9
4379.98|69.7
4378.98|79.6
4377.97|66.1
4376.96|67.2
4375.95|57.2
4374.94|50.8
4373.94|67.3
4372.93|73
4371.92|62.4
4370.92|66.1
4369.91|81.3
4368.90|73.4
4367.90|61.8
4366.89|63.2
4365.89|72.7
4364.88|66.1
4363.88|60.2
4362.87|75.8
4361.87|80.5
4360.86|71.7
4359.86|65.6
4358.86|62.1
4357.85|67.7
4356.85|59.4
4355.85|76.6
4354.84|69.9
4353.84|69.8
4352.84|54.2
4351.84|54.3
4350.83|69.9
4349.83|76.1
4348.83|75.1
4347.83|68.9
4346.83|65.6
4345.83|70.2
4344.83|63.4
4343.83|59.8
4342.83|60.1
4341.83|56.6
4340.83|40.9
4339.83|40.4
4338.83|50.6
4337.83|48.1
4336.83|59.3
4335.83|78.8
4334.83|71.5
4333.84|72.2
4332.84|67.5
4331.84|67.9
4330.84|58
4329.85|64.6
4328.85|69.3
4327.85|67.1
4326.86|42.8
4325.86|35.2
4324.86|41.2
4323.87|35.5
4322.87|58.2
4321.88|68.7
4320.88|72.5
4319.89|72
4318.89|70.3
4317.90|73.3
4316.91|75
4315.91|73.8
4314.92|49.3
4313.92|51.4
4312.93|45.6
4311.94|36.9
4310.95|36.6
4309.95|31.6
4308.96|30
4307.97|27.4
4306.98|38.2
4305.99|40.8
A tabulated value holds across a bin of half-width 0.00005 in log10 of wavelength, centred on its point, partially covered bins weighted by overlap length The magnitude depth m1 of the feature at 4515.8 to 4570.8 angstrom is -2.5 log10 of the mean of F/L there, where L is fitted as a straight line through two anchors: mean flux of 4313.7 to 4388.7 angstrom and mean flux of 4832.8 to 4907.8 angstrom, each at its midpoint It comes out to -0.10 mag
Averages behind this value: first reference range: 62.9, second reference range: 72.8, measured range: 73.2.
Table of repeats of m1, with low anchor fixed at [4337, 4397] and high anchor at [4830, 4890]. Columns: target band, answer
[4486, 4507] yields -0.14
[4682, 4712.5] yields -0.07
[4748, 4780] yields -0.10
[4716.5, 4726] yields -0.15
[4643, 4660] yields -0.08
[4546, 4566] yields -0.11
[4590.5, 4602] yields -0.08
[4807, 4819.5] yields -0.10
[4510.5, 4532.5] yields -0.10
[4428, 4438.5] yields -0.05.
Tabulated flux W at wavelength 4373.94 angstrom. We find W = 67.3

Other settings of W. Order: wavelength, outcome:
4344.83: 63.4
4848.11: 78.4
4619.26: 74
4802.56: 78.9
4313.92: 51.4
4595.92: 74.8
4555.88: 70.8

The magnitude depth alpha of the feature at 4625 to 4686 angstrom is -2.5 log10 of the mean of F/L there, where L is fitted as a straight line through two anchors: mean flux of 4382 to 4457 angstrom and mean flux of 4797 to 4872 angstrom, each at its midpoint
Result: -0.062 mag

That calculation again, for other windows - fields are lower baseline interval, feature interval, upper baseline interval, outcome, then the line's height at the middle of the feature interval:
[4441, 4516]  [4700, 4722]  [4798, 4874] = -0.02 mag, 73.3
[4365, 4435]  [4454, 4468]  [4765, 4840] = 0.04 mag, 66.4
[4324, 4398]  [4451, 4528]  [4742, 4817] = -0.07 mag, 67.4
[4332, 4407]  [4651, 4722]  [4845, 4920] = -0.09 mag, 68.6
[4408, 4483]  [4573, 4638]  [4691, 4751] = -0.04 mag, 72.6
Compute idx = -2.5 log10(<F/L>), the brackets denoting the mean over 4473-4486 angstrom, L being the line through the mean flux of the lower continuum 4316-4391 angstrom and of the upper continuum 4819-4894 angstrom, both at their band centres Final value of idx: -0.14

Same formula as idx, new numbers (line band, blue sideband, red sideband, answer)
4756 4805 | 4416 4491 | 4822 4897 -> -0.08 mag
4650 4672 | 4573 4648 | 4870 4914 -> 0.01 mag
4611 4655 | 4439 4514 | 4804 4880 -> -0.04 mag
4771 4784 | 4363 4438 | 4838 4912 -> -0.12 mag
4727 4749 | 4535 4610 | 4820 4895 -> -0.05 mag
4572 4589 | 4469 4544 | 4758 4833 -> 0.00 mag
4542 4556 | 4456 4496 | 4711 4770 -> 0.01 mag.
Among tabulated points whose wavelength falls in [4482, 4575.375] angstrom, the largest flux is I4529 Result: 91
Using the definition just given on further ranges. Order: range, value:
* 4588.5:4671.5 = 88.6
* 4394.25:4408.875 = 70.6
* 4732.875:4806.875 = 89.9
